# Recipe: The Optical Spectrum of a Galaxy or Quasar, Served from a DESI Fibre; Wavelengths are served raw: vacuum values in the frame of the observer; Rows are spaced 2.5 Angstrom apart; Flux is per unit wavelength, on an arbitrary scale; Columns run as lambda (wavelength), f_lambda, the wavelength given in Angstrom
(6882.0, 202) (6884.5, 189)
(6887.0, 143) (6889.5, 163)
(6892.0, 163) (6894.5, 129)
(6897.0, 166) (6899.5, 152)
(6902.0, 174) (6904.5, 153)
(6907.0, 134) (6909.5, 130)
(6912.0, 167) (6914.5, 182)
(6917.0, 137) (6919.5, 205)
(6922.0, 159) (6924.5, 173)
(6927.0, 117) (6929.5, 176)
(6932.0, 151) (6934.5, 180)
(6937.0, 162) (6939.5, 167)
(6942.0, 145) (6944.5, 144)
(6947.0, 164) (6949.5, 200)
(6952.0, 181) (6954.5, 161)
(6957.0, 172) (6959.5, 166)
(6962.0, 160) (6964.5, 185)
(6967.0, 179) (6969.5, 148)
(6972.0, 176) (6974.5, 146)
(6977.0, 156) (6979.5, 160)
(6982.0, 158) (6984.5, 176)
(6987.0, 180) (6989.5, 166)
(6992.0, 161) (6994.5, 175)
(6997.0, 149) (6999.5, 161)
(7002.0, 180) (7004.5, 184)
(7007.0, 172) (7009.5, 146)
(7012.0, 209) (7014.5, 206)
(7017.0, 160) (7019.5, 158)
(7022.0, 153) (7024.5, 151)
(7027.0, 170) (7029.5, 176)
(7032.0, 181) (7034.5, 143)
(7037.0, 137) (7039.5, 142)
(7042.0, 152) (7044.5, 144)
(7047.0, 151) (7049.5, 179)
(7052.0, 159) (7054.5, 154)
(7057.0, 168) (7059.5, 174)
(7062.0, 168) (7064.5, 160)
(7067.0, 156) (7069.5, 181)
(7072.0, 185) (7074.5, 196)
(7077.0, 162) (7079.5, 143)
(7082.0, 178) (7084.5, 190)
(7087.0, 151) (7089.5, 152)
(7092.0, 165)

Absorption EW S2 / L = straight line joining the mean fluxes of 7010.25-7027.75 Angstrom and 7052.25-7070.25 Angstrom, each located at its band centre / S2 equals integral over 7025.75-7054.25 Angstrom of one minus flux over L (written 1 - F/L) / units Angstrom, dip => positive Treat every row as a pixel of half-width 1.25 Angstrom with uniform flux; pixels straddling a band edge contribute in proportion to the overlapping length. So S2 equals 1.8 Angstrom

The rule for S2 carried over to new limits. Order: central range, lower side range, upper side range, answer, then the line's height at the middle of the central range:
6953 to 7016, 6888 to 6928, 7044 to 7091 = -3.1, 161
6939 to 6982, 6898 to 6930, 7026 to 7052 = -2.0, 158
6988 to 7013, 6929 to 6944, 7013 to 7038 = -1.0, 164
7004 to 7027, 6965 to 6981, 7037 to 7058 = -1.8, 158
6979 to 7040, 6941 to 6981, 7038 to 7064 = -1.8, 162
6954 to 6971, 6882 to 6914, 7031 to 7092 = -0.9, 160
